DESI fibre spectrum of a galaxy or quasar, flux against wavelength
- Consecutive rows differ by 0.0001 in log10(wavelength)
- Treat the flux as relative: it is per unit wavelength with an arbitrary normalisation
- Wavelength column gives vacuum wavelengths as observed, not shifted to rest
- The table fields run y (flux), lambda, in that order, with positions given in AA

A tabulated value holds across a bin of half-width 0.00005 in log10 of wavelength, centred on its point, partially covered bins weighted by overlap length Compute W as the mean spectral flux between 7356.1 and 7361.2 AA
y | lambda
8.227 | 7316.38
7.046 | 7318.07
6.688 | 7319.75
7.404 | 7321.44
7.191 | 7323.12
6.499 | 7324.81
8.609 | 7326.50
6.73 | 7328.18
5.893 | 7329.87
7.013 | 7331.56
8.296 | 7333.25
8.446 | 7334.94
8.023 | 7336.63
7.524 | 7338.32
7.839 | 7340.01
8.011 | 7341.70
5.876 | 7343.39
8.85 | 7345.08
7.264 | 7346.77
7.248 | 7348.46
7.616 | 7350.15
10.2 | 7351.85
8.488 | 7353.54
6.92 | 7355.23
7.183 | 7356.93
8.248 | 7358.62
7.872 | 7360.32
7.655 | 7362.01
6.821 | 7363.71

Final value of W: 7.77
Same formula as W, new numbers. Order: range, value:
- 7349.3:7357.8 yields 8.08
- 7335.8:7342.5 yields 7.85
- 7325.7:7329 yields 7.68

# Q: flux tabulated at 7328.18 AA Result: 6.73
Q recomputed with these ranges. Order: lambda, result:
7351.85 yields 10.2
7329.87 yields 5.893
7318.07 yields 7.046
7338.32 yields 7.524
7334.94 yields 8.446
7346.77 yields 7.264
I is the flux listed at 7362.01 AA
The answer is 7.655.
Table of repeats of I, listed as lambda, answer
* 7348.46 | 7.248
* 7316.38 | 8.227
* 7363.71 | 6.821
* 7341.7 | 8.011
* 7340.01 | 7.839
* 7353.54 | 8.488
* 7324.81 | 6.499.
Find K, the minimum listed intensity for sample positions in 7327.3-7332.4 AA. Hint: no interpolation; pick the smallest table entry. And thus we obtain 5.893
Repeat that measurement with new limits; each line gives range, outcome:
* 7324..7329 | 6.499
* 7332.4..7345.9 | 5.876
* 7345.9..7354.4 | 7.248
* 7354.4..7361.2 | 6.92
